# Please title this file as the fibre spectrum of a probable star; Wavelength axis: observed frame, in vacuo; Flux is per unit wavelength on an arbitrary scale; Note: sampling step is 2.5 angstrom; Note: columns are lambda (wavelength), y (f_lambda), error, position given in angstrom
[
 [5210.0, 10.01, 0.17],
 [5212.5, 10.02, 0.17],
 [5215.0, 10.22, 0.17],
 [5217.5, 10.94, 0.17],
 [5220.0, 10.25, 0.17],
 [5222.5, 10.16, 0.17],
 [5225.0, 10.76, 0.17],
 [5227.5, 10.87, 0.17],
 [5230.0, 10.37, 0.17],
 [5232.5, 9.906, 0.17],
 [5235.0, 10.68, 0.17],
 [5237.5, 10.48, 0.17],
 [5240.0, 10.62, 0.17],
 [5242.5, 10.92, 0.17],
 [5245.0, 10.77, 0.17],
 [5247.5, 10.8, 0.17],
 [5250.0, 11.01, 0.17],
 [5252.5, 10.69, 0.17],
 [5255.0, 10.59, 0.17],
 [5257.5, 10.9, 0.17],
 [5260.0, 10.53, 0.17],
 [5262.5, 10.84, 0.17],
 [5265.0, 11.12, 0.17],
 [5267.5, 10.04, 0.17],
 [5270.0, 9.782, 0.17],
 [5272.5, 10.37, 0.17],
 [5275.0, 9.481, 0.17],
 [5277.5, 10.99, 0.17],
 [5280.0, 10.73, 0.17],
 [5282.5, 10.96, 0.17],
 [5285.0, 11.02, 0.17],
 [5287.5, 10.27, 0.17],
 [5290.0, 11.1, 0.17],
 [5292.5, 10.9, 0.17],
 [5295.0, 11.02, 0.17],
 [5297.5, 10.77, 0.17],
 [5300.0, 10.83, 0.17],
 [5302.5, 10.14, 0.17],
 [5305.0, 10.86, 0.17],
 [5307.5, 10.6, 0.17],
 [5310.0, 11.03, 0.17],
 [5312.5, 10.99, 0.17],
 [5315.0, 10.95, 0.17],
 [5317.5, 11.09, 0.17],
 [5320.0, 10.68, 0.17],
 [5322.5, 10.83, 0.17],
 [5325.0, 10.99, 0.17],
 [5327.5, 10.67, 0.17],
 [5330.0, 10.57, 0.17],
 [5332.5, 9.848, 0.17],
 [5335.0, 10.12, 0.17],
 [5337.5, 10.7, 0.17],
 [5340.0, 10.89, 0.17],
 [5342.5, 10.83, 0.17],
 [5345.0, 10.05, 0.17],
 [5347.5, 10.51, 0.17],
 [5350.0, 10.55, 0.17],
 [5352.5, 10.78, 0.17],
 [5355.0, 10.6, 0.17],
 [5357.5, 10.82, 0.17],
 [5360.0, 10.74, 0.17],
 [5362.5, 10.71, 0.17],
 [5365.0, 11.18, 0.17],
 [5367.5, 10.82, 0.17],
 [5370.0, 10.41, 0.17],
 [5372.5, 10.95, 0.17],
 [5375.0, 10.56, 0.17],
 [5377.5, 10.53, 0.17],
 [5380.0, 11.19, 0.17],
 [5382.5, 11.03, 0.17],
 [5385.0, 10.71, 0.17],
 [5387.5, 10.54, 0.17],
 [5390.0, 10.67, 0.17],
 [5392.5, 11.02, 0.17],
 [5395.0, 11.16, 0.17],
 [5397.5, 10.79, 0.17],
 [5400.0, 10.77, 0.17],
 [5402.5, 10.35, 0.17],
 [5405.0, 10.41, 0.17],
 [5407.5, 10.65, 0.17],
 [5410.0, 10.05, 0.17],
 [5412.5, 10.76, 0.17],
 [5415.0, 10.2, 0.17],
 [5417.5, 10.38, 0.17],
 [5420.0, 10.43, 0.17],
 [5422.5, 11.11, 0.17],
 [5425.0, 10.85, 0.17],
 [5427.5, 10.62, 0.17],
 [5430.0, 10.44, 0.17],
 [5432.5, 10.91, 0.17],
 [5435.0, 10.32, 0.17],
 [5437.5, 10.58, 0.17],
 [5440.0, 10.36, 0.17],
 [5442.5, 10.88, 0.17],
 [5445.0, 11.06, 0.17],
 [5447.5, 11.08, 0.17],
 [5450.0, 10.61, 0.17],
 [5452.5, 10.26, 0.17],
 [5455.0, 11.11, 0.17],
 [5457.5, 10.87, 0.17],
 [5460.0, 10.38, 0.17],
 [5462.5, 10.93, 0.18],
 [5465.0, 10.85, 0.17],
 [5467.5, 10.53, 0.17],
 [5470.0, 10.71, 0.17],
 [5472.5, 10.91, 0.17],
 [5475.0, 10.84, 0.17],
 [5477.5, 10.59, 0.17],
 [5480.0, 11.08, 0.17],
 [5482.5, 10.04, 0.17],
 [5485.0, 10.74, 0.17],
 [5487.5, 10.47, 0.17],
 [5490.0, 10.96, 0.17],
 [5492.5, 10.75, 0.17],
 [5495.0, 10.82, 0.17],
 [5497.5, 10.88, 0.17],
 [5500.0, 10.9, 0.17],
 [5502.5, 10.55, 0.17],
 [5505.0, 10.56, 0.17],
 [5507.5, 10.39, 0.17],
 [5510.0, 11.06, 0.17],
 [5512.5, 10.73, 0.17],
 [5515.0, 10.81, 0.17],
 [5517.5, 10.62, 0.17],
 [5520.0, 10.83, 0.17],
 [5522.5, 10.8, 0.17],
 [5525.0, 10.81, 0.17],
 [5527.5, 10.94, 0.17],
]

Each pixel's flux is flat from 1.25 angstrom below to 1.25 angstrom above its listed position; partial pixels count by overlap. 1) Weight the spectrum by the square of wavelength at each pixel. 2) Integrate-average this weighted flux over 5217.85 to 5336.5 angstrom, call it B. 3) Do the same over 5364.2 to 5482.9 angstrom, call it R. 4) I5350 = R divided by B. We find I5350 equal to 1.1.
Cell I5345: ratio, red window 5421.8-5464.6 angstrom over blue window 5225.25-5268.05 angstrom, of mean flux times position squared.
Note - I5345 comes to 1.08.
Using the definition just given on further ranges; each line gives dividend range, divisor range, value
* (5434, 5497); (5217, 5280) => 1.10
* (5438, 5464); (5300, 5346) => 1.06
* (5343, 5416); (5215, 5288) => 1.06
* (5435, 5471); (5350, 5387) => 1.03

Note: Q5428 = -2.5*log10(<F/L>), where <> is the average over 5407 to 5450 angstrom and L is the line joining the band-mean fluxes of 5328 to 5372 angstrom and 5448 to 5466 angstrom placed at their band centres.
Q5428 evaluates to 0.007 mag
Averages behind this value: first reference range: 10.6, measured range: 10.6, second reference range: 10.7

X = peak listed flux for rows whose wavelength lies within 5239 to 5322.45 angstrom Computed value 11.12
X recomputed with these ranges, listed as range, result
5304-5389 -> 11.19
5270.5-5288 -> 11.02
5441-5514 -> 11.11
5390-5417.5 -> 11.16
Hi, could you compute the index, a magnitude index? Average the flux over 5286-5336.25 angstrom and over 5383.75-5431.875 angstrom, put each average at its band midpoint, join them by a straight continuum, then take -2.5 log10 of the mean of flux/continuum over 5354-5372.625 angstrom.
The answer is -0.01 mag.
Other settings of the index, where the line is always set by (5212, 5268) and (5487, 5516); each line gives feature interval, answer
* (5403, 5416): 0.03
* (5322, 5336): 0.02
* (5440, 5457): -0.01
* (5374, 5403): -0.01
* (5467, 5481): -0.01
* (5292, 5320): -0.02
